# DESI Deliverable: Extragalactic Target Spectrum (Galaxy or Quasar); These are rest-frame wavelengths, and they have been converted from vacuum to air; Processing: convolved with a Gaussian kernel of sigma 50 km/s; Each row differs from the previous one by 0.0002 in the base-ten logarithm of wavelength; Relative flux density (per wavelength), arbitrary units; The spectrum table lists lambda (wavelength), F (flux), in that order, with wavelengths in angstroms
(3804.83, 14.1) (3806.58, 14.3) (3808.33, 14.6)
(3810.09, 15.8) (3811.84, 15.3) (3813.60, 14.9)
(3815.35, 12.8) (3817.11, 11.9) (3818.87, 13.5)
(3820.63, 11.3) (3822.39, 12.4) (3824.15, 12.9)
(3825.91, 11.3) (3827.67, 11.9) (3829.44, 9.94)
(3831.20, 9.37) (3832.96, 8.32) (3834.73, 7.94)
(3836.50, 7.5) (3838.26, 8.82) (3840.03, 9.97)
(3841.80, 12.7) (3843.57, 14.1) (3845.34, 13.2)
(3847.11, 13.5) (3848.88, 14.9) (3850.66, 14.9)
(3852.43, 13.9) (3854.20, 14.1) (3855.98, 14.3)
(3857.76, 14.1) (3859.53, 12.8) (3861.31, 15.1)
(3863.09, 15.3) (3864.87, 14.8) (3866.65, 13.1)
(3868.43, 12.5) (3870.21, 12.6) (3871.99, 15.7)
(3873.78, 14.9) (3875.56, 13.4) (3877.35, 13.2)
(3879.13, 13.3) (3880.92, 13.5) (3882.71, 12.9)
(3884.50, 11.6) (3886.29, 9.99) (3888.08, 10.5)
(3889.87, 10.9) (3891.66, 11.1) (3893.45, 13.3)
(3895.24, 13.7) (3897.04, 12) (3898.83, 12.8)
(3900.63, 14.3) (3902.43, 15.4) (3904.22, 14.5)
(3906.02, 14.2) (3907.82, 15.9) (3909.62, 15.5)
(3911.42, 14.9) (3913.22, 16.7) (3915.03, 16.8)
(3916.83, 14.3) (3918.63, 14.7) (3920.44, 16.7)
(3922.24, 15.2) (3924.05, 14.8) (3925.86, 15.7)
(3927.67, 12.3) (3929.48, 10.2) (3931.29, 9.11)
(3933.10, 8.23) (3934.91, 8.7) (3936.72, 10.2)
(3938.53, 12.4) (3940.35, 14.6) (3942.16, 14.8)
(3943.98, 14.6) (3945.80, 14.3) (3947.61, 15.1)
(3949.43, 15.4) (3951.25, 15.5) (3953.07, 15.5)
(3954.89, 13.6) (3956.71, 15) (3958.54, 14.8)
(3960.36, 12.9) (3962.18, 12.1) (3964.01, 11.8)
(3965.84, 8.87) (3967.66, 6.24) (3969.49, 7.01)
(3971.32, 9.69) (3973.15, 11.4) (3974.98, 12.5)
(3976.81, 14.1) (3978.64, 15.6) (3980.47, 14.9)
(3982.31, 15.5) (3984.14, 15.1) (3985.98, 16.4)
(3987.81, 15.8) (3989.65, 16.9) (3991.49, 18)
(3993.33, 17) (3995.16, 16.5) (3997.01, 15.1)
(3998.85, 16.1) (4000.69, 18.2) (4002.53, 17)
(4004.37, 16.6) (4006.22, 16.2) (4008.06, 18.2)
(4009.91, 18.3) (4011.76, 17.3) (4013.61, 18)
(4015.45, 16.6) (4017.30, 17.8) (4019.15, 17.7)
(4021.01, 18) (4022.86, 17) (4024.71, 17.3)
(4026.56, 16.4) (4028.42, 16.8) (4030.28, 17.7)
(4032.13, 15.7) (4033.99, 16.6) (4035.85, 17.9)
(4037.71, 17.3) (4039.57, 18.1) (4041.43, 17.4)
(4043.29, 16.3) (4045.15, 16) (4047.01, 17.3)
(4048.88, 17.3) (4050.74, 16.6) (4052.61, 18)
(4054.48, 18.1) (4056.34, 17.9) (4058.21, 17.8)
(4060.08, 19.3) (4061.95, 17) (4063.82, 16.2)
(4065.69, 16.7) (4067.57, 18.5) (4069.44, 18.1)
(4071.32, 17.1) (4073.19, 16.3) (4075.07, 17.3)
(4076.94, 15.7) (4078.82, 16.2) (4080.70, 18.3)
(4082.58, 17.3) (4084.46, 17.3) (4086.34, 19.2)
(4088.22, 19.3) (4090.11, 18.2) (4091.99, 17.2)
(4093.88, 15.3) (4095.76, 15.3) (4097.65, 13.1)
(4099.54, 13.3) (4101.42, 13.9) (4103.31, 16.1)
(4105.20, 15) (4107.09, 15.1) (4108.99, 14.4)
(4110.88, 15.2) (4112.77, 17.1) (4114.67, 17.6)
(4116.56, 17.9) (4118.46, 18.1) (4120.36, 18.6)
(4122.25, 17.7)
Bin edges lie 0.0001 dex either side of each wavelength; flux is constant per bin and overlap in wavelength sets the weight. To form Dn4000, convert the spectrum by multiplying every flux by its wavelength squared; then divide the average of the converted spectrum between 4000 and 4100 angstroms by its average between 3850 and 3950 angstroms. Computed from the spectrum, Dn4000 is 1.36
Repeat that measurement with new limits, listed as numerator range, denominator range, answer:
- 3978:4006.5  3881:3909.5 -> 1.32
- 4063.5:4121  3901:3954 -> 1.29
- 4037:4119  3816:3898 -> 1.51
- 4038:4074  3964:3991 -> 1.40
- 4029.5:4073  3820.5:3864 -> 1.58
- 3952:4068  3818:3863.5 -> 1.42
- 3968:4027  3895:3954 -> 1.18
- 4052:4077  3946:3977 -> 1.48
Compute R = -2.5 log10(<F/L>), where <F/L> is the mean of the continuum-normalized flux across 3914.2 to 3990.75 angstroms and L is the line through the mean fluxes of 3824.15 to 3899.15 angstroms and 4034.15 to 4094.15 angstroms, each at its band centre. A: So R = 0.10 mag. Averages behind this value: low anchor 12.5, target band 13.3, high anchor 17.4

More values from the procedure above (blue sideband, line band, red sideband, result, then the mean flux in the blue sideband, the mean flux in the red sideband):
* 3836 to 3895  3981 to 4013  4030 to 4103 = -0.075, 13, 17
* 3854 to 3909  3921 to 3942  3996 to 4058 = 0.208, 13.4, 17.2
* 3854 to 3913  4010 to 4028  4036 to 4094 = -0.061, 13.6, 17.4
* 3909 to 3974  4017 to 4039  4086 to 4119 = -0.170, 13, 16.1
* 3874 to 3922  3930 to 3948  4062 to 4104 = 0.190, 13.7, 16.6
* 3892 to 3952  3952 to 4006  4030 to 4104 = 0.067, 13.8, 17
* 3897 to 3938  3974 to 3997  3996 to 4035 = 0.026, 13.6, 17.1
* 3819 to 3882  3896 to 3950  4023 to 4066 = 0.040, 12.6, 17.2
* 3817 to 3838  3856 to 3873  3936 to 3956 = -0.194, 10.6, 14.2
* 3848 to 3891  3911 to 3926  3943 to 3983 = -0.178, 13.4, 13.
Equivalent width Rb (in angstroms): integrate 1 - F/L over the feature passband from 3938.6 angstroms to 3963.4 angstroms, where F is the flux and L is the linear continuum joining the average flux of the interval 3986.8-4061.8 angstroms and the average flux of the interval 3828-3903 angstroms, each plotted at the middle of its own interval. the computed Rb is 1.2 angstroms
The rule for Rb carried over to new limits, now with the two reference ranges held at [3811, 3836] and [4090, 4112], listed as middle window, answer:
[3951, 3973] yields 2.5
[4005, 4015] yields -2.6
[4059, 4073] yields -2.7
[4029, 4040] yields -2.2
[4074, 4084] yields -1.5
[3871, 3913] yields -3.2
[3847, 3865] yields -3.5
